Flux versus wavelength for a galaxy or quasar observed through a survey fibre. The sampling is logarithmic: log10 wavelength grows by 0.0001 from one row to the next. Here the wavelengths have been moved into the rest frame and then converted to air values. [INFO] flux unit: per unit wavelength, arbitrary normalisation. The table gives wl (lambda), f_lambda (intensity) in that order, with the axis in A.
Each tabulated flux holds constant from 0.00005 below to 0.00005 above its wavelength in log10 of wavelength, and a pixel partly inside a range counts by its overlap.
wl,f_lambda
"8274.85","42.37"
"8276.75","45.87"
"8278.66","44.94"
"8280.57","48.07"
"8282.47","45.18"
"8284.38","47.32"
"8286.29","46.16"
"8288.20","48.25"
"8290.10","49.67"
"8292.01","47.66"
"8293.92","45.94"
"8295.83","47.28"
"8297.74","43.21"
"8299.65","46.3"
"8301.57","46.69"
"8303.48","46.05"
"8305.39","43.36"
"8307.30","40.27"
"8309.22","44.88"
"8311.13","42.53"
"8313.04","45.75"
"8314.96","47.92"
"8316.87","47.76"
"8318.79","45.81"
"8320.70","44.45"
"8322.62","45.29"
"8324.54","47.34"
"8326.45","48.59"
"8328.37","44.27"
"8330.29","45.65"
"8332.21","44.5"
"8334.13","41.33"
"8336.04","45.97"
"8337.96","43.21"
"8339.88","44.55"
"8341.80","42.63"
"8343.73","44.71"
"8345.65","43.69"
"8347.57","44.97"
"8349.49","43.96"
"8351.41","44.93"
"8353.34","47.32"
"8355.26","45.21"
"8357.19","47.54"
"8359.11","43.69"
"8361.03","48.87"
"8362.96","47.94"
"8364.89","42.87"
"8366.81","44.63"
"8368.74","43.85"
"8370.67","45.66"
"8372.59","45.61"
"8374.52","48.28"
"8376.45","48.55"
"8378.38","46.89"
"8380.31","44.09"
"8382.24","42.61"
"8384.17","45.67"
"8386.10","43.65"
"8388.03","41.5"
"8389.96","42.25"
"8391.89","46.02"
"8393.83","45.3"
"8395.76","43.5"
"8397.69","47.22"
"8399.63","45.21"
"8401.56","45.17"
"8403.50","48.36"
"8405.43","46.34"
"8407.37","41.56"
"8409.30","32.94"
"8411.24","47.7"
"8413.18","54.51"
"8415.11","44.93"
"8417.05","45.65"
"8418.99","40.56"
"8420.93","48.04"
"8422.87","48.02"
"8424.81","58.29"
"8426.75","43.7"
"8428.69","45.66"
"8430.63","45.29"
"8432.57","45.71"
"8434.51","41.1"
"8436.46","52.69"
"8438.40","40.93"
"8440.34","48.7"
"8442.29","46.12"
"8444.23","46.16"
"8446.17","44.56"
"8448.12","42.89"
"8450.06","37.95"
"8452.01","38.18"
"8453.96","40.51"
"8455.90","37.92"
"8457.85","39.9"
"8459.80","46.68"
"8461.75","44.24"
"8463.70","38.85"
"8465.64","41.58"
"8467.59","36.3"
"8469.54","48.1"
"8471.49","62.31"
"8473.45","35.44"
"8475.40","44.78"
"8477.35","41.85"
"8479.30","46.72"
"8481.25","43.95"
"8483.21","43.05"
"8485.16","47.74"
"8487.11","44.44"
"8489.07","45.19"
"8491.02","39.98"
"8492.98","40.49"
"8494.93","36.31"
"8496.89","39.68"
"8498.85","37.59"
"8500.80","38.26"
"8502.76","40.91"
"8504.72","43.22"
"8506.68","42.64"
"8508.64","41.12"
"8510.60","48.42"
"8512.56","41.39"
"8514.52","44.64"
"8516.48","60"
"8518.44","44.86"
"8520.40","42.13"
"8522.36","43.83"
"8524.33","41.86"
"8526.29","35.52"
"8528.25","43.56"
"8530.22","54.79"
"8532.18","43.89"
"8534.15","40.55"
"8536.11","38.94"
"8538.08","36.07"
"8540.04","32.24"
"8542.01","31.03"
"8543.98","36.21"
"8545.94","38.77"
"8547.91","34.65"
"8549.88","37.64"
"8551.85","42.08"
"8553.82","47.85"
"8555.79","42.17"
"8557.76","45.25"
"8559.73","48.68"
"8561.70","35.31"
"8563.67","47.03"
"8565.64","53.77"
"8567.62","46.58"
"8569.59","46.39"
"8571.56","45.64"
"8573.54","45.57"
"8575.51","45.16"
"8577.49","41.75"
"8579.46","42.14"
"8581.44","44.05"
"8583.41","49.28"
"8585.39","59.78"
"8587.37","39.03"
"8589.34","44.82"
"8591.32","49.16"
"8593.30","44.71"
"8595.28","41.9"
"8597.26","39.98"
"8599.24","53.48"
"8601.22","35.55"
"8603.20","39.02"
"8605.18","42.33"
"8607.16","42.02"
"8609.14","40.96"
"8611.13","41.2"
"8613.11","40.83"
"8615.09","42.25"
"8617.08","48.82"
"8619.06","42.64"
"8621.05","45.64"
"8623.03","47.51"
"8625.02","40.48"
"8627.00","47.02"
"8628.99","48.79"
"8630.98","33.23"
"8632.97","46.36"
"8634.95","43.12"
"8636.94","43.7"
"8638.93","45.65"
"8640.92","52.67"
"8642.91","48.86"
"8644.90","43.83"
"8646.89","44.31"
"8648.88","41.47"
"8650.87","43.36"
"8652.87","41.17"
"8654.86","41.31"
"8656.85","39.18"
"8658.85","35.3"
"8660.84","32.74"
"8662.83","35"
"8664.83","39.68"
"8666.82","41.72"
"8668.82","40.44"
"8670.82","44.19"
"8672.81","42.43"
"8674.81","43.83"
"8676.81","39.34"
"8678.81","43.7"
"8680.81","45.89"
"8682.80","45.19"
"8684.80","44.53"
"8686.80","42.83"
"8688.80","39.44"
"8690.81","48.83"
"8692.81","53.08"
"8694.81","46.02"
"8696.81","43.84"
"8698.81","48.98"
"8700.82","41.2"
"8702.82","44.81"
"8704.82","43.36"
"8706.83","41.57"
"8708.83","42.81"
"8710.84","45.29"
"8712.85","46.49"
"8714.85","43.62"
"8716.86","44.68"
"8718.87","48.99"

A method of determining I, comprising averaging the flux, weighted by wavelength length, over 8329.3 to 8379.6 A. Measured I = 45.3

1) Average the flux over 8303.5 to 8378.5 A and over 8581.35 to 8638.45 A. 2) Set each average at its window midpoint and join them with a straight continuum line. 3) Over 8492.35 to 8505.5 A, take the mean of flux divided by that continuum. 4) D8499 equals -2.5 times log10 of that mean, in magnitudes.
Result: 0.13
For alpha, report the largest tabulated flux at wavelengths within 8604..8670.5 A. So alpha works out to 52.67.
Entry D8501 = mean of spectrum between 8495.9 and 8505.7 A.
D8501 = 39.9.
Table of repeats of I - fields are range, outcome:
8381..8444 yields 45.5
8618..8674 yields 42.6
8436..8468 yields 42.6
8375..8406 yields 45.2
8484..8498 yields 42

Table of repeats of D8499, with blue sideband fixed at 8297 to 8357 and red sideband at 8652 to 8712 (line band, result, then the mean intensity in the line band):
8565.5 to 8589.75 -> -0.07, 46.2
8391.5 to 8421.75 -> -0.02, 45.2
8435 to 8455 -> 0.01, 43.8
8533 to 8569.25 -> 0.07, 40.9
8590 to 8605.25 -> 0.00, 43.3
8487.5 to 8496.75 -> 0.08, 40.7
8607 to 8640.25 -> -0.02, 43.7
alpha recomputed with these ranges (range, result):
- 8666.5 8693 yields 53.08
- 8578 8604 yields 59.78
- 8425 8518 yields 62.31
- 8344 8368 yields 48.87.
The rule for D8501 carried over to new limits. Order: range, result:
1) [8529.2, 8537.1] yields 44.5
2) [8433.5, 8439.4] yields 44.9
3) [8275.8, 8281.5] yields 46.2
